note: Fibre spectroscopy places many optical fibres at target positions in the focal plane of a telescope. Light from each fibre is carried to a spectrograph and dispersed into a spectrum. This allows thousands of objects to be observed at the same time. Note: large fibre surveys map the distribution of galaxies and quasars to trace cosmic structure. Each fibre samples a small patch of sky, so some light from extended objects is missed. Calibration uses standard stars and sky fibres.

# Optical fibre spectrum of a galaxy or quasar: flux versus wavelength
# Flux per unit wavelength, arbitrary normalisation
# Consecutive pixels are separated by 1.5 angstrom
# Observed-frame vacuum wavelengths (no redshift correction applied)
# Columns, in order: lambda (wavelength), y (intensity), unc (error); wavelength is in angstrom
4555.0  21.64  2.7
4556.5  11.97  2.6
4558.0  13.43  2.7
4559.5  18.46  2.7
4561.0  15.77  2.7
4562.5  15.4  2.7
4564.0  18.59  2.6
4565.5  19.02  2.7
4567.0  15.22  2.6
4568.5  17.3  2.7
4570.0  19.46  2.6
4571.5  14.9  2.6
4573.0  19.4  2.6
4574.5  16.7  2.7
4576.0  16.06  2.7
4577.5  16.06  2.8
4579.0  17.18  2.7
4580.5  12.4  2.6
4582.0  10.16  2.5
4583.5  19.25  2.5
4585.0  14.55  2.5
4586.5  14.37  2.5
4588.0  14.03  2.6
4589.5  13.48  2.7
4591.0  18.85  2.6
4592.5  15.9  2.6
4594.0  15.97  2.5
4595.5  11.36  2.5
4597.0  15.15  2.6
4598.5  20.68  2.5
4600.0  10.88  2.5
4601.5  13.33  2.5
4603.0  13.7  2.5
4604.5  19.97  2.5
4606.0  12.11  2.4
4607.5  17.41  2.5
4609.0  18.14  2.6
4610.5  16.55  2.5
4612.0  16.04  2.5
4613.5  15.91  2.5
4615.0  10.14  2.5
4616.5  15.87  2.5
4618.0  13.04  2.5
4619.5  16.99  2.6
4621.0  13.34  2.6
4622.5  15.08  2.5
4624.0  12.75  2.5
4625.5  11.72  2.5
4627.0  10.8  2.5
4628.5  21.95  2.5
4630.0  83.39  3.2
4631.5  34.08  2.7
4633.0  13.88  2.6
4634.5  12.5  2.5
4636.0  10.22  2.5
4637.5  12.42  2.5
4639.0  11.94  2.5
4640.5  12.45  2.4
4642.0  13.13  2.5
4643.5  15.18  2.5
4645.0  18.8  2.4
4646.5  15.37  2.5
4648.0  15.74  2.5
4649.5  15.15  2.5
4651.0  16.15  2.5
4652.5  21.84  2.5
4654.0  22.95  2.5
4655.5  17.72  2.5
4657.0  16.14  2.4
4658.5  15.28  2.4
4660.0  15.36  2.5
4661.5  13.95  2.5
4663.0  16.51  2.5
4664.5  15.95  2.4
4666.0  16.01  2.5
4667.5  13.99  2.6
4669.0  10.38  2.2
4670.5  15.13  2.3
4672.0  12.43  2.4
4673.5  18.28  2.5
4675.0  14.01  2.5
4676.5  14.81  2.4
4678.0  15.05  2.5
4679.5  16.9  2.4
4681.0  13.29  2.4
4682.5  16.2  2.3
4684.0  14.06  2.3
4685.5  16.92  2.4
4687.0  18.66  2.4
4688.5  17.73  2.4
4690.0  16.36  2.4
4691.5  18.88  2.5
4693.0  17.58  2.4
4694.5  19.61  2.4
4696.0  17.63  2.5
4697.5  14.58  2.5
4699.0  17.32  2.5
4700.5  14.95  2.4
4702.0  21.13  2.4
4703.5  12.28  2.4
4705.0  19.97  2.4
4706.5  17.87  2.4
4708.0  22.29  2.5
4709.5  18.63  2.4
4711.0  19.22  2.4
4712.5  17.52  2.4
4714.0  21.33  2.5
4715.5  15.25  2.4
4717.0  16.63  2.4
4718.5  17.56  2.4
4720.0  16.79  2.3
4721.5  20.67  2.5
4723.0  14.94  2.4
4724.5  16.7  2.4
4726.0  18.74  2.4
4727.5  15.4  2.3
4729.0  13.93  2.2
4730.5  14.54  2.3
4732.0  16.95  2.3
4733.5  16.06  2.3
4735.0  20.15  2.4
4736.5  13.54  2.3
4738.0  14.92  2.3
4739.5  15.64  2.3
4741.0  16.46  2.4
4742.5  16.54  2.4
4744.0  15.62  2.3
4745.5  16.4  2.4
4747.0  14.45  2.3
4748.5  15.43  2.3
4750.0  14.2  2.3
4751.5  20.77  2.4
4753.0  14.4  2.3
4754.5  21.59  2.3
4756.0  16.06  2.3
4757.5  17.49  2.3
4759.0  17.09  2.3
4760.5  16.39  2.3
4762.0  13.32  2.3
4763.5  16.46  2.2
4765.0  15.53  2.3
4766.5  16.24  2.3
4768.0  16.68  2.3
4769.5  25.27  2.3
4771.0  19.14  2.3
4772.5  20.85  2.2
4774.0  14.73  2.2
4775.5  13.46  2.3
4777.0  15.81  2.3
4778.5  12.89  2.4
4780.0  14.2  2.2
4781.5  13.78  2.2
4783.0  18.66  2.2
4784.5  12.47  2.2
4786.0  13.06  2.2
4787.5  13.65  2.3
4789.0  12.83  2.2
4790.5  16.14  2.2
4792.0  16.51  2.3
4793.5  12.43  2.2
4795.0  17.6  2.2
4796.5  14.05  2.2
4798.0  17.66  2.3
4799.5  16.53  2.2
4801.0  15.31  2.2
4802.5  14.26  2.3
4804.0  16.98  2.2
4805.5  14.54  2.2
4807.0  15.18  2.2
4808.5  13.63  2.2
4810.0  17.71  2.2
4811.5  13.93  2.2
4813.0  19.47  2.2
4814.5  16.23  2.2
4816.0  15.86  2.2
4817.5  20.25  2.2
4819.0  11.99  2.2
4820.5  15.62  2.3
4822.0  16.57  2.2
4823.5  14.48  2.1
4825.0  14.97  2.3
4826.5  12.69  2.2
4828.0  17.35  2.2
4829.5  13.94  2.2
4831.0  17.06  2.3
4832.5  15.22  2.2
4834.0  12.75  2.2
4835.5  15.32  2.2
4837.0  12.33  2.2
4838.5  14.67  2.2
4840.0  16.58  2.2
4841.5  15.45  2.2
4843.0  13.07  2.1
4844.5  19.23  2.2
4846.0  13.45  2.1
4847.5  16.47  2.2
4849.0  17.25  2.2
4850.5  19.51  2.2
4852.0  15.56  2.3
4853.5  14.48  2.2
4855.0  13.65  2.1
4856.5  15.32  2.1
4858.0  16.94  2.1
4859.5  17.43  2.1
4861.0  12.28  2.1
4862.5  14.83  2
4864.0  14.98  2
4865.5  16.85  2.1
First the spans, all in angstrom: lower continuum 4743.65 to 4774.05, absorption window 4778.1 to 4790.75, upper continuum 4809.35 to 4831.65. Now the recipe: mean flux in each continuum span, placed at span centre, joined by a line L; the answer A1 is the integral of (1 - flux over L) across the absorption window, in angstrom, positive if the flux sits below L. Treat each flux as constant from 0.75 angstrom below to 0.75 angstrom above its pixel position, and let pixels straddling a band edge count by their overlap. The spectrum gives 1.9 angstrom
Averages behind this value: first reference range 17.1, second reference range 15.9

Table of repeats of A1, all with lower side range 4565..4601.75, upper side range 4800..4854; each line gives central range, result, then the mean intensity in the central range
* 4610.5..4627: 1.69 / 14.1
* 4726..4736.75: -0.35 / 16.1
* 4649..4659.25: -1.52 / 18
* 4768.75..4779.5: -1.24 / 17.4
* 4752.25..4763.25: -0.73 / 16.6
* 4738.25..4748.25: -0.12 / 15.8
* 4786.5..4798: 0.49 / 14.9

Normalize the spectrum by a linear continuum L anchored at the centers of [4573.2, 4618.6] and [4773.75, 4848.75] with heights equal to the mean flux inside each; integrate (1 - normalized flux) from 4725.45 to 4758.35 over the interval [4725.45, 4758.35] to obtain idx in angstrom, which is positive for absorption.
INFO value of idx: -2.4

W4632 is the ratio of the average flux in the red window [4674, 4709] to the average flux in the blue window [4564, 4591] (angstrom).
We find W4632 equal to 1.1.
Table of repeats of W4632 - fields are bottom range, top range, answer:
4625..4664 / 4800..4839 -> 0.82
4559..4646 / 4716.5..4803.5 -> 0.97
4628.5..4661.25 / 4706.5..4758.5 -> 0.87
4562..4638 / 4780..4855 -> 0.91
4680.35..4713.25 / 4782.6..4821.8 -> 0.89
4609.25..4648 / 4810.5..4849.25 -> 0.87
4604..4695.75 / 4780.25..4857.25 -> 0.91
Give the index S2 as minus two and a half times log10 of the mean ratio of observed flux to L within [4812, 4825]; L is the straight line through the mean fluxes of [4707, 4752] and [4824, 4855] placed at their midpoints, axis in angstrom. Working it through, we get -0.038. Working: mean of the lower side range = 16.9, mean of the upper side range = 15.3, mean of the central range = 16.2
